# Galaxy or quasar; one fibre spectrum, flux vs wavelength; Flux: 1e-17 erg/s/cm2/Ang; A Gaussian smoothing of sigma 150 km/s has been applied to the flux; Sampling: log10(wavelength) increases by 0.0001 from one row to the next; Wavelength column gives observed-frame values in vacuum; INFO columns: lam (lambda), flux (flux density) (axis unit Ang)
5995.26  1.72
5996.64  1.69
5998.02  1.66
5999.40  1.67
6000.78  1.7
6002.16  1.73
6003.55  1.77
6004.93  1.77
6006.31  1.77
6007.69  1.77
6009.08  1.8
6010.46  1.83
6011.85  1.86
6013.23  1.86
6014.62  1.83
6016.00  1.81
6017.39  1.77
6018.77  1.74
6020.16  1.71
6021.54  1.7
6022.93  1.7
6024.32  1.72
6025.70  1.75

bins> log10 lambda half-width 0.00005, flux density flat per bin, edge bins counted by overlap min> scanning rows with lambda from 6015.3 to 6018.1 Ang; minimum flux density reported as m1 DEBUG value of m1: 1.77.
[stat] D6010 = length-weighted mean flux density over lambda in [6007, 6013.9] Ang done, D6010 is 1.82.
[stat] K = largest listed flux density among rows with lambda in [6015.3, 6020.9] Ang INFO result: 1.81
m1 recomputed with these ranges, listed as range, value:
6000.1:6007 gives 1.7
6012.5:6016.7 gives 1.81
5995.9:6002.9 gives 1.66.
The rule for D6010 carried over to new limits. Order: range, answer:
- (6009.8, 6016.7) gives 1.84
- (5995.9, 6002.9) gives 1.69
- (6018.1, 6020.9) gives 1.73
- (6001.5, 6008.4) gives 1.76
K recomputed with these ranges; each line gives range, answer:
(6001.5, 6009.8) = 1.8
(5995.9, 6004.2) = 1.77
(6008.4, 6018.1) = 1.86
